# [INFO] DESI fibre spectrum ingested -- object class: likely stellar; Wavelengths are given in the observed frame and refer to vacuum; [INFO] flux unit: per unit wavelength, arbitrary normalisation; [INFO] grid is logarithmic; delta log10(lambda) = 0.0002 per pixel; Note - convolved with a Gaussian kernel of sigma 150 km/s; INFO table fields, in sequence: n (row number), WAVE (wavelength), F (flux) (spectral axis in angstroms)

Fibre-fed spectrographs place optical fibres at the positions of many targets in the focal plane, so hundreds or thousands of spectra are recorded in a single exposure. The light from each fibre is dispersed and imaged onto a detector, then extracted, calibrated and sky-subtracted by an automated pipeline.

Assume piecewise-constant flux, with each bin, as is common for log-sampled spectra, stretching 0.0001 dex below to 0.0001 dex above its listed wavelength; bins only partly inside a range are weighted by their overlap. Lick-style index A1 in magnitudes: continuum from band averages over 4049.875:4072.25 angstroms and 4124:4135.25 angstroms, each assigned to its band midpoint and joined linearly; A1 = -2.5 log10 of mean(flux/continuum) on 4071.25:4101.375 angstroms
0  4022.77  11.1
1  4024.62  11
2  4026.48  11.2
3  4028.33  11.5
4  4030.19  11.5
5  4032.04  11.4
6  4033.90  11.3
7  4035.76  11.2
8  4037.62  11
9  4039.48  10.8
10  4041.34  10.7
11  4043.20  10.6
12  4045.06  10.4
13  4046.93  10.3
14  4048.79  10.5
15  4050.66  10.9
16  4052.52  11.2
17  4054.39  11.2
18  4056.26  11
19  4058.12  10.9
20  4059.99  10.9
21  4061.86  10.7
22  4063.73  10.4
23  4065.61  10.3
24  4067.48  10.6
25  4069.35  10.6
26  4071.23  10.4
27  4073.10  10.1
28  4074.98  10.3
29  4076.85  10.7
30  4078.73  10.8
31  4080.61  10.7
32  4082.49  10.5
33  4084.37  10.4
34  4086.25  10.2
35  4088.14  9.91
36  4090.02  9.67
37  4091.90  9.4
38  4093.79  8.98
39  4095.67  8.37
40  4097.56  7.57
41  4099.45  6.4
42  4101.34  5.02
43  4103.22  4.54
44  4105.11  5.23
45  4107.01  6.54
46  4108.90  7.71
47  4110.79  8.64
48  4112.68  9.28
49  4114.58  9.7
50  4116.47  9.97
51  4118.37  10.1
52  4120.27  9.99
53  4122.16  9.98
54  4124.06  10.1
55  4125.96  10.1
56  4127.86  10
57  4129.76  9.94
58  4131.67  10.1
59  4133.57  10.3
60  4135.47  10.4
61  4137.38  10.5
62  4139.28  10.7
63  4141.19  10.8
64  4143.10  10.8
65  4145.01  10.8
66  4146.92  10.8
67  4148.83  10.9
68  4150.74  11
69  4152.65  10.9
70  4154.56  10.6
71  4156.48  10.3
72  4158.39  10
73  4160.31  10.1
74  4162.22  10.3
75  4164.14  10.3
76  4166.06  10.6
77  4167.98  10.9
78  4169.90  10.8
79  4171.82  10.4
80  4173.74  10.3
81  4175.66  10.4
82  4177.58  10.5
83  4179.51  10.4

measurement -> 0.11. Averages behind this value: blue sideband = 10.8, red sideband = 10.1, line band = 9.47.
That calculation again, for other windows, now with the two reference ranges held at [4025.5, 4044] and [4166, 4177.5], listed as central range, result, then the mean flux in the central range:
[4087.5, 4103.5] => 0.35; 7.86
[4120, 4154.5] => 0.02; 10.5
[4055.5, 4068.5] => 0.03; 10.7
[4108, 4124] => 0.14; 9.47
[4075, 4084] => 0.03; 10.6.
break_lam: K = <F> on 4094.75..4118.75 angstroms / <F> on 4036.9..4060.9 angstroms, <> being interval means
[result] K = 0.70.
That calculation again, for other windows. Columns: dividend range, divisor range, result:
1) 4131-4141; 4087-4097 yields 1.13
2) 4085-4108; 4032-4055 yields 0.71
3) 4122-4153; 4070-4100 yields 1.08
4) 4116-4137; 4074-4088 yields 0.96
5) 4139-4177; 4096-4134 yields 1.24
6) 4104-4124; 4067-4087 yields 0.83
